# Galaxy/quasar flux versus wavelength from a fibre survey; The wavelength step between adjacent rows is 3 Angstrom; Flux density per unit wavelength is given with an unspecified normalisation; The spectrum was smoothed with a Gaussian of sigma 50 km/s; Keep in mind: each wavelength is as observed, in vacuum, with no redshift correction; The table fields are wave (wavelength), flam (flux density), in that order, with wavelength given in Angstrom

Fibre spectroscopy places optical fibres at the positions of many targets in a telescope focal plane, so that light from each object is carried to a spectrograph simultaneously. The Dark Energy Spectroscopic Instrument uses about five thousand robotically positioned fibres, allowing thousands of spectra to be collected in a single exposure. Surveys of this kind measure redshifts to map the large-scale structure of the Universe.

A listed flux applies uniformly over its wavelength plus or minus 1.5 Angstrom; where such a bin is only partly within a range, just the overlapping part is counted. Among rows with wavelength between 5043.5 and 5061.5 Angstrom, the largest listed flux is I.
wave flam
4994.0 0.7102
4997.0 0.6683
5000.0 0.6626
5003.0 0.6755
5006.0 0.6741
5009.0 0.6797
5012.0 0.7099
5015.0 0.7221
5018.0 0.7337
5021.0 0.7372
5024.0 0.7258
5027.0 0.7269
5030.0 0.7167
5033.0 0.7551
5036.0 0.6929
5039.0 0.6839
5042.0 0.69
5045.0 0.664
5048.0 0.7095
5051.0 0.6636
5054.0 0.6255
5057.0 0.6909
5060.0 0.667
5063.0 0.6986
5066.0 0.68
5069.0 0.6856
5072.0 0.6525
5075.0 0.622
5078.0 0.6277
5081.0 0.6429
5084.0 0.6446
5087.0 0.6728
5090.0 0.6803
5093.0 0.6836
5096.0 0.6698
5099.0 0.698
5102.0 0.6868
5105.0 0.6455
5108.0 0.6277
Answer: 0.7095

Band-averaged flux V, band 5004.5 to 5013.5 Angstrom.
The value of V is 0.688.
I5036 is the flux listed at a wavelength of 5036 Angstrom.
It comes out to 0.6929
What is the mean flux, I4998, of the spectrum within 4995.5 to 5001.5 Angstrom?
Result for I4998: 0.665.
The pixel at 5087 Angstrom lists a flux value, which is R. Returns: 0.6728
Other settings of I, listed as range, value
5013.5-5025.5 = 0.7372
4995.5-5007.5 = 0.6755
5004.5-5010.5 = 0.6797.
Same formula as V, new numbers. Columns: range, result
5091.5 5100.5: 0.684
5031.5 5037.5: 0.724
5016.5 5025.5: 0.732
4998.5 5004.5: 0.669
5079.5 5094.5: 0.665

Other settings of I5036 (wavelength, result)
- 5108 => 0.6277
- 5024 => 0.7258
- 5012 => 0.7099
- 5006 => 0.6741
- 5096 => 0.6698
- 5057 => 0.6909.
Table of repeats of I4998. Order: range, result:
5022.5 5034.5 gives 0.731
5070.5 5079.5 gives 0.634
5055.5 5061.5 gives 0.679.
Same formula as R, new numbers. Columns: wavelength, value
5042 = 0.69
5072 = 0.6525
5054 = 0.6255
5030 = 0.7167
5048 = 0.7095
